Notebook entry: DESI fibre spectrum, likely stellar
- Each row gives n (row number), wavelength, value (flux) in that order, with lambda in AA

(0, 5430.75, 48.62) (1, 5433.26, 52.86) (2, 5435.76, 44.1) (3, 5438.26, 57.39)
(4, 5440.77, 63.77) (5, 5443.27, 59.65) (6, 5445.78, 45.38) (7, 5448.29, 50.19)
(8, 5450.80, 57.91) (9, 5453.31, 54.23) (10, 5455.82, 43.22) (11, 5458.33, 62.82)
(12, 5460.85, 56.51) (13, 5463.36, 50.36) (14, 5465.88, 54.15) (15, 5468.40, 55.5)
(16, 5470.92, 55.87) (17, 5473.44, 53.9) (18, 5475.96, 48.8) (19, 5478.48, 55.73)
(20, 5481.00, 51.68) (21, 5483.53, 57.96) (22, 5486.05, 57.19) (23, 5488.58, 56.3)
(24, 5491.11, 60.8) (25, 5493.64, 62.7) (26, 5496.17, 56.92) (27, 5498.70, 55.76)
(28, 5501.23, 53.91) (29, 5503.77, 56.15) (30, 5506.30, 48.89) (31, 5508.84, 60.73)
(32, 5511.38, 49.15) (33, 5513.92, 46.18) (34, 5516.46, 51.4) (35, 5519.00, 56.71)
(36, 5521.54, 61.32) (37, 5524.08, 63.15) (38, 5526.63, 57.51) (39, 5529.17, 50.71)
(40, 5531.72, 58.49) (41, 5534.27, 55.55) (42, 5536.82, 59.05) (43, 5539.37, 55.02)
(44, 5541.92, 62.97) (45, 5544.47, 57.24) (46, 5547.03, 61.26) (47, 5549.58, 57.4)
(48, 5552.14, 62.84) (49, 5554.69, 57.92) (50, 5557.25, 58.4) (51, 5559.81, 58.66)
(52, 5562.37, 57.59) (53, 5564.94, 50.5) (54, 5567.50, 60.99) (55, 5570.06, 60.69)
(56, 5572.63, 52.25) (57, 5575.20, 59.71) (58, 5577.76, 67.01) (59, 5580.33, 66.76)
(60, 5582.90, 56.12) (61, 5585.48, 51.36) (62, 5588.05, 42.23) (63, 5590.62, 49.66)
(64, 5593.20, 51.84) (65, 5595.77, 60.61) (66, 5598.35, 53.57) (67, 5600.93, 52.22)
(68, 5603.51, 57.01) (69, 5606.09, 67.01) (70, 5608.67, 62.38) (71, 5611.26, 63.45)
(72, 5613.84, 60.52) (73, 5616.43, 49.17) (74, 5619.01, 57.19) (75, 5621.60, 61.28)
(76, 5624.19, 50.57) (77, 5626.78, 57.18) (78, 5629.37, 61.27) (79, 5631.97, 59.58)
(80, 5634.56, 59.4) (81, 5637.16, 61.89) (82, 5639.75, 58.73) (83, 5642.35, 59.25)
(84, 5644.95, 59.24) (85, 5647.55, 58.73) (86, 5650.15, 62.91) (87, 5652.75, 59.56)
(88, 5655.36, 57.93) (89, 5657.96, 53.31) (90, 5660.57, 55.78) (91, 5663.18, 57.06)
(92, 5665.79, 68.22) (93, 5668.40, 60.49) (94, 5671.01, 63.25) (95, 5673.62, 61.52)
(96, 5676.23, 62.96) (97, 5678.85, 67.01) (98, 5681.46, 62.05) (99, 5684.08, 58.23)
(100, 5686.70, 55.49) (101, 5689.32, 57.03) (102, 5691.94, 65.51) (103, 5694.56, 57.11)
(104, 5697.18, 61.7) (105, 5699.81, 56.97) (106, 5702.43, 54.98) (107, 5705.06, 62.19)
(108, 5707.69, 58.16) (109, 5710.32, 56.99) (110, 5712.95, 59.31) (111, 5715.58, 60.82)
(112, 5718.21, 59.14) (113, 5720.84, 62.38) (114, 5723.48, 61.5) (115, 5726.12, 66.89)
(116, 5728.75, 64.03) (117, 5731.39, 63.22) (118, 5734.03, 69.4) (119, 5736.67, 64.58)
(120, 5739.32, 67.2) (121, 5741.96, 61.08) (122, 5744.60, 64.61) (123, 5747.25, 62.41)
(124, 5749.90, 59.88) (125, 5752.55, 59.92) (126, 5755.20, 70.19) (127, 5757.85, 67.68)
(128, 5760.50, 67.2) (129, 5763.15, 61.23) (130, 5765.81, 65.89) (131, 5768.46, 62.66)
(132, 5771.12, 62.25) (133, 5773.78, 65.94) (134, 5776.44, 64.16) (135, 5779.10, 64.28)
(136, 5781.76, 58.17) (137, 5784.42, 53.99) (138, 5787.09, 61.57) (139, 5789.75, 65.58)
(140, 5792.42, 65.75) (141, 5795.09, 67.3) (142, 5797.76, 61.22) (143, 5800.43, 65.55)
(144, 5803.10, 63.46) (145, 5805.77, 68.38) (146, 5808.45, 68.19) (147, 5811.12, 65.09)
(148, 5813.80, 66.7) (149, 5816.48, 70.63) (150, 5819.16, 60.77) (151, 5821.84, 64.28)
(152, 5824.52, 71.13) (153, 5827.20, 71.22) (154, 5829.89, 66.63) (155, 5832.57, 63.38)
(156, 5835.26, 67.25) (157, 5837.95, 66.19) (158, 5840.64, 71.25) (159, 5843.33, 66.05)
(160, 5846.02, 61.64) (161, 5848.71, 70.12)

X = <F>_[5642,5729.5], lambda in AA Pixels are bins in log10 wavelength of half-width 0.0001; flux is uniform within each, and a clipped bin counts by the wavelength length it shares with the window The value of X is 60.2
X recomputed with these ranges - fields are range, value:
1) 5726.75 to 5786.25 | 63.7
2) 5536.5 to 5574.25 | 58.2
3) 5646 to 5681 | 60.7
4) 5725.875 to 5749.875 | 64.5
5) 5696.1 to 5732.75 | 60.6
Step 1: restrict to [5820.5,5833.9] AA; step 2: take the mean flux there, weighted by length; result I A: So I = 67.4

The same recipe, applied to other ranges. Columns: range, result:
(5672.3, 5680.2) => 63.9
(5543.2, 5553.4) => 59.7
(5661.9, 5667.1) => 62.6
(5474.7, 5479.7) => 52.3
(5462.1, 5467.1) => 52.3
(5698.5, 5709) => 58.1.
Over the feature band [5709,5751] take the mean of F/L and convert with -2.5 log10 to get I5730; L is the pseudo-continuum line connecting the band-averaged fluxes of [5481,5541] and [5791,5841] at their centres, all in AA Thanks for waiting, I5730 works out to 0.01 mag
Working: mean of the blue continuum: 56.1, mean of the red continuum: 66.4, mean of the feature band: 62.7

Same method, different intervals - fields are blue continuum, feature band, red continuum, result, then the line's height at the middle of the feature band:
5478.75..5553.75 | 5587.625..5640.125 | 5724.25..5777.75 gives 0.05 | 60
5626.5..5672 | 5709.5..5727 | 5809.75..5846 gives 0.03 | 62.4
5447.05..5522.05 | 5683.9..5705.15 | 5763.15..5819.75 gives 0.05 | 61.2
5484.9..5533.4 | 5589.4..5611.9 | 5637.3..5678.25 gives 0.02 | 58.5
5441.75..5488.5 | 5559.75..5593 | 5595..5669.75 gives 0.02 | 57.2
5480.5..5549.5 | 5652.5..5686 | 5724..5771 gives 0.02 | 61.8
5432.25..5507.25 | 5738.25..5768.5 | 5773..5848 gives -0.01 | 63.5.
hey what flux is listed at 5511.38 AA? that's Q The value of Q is 49.15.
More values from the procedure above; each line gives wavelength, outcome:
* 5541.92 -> 62.97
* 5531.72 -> 58.49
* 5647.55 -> 58.73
